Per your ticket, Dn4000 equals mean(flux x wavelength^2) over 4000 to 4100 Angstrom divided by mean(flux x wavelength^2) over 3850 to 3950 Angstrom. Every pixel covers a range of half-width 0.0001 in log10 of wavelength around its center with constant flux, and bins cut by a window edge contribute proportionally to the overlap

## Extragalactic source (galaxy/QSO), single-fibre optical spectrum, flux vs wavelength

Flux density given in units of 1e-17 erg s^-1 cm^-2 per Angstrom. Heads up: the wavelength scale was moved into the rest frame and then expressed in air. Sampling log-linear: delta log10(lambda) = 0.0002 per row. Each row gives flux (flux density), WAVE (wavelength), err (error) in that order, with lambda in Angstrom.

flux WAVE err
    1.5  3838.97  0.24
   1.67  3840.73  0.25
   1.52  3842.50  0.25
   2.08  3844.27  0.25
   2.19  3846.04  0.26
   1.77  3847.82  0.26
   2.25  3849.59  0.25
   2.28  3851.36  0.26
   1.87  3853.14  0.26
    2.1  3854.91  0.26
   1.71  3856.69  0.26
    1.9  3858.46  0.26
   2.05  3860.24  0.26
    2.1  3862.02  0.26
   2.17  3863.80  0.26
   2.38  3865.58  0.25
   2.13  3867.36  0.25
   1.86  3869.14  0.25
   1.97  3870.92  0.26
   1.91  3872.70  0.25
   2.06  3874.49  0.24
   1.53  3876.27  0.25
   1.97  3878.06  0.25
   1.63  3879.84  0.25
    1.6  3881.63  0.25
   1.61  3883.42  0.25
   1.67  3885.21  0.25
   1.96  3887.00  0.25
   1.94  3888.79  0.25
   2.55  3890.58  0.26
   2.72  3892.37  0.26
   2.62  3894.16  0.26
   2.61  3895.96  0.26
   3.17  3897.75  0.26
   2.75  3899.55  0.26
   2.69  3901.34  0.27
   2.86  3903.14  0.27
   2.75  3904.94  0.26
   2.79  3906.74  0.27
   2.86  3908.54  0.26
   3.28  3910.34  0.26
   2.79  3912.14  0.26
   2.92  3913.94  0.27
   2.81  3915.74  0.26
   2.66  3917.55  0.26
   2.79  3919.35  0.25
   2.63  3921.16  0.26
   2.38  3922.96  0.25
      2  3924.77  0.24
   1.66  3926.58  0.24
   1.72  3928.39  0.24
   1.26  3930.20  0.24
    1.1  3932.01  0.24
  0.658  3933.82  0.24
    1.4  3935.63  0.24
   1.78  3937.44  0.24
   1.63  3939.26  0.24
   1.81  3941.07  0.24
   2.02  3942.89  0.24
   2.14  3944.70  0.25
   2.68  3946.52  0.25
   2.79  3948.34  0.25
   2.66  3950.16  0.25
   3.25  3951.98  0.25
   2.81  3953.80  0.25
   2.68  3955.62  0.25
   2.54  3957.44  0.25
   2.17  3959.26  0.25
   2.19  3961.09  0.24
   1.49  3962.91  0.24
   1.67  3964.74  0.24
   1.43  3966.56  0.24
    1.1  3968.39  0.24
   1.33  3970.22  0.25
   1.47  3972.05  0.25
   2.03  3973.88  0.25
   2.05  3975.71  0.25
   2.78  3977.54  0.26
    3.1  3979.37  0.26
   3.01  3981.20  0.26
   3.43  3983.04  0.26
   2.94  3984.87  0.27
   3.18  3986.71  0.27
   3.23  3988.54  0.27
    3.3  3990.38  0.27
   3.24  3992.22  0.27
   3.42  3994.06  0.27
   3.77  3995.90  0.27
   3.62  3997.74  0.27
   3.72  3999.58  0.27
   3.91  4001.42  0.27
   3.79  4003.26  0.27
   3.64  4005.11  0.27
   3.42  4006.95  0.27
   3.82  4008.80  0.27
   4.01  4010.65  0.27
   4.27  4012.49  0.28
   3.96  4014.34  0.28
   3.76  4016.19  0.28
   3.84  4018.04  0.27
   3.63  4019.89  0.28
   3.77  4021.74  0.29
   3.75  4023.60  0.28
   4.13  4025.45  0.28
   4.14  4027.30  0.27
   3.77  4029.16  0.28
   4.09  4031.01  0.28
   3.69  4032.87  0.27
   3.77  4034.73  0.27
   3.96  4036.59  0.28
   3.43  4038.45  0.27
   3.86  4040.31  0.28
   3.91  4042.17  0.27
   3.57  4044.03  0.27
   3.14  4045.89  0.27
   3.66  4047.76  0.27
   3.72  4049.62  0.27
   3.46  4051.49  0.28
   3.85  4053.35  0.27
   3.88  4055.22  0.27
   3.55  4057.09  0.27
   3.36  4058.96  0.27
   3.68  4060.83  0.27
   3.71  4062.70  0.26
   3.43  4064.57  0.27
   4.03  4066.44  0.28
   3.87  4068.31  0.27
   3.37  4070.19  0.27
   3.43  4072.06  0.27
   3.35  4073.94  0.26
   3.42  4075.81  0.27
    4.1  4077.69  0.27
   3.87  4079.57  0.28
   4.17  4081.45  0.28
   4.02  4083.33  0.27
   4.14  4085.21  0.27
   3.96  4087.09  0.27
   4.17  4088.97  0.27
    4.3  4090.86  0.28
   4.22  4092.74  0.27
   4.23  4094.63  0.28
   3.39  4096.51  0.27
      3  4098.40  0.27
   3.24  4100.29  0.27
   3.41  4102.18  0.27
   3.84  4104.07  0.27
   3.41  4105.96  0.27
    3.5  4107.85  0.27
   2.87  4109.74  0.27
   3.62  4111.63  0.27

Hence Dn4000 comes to 1.9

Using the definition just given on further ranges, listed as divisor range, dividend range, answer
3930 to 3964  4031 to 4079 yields 1.86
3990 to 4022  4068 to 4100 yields 1.06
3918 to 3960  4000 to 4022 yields 1.87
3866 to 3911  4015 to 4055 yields 1.76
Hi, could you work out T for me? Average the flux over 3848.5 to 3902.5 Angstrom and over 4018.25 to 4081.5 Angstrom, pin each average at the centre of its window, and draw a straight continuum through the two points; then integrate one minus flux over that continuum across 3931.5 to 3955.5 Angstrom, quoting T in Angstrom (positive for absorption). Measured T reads 5.8 Angstrom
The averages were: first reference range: 2.13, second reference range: 3.72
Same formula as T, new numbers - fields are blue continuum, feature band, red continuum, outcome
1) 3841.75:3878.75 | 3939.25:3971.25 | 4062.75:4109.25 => 6.7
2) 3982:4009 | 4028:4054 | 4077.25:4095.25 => 0.6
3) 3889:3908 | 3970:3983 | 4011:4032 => 4.1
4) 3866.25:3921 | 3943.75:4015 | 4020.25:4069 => 6.9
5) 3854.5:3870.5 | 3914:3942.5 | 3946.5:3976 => 2.4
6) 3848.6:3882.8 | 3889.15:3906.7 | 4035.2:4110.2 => -3.8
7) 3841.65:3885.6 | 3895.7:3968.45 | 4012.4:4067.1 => 8.6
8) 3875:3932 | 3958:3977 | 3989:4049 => 8.4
